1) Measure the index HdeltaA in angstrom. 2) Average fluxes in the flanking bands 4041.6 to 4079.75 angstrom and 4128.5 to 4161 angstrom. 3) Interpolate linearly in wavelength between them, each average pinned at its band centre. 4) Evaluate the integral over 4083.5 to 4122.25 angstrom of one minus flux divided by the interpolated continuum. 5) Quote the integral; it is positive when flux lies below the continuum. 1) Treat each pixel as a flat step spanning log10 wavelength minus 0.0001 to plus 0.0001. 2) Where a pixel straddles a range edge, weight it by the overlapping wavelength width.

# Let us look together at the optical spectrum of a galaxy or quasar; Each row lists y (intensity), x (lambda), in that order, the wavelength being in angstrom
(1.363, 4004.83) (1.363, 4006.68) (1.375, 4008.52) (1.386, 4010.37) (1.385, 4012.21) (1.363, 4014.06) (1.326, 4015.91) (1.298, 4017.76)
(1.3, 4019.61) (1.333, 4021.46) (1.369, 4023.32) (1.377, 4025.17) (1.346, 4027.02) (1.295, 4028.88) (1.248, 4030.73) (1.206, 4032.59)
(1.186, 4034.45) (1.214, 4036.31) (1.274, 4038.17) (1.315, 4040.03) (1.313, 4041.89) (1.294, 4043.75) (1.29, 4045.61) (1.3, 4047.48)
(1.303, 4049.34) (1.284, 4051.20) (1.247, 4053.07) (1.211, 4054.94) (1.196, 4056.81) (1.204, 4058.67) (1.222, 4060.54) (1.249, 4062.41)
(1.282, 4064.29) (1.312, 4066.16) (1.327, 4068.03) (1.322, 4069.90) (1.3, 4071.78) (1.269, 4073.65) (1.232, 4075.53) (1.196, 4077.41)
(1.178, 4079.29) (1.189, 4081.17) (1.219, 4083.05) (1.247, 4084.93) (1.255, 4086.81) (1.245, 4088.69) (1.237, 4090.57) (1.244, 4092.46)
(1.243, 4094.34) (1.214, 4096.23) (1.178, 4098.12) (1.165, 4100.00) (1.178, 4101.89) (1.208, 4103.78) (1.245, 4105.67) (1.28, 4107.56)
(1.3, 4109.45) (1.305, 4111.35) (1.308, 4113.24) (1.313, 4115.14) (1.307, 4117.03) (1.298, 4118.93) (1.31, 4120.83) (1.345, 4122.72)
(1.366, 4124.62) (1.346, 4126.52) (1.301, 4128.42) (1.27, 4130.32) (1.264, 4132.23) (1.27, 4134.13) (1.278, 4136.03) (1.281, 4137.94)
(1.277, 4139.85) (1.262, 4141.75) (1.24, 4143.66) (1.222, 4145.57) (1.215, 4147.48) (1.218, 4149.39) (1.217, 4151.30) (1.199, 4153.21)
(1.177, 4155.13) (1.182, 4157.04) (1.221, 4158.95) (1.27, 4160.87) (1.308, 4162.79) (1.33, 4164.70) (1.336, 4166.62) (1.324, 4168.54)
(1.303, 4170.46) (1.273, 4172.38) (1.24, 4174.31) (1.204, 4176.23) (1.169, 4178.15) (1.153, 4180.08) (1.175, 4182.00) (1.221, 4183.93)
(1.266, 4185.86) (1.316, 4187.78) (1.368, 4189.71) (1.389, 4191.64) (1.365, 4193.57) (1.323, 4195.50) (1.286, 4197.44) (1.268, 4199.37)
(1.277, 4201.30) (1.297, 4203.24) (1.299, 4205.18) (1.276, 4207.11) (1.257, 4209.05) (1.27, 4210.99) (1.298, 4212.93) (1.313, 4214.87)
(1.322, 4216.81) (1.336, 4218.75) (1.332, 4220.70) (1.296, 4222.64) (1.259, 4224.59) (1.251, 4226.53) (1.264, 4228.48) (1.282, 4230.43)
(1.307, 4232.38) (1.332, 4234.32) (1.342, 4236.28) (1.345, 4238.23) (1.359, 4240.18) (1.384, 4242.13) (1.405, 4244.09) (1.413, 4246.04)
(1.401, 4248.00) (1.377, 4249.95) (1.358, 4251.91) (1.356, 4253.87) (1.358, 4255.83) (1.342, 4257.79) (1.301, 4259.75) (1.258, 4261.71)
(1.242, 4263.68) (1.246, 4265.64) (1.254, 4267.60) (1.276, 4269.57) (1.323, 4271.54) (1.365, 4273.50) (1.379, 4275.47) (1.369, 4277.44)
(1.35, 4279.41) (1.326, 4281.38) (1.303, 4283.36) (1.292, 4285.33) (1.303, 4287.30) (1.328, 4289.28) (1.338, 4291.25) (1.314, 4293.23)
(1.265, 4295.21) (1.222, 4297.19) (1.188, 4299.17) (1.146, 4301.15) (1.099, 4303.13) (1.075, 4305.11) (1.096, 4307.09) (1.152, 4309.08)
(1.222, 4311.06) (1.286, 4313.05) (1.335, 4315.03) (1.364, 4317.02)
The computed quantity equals -0.10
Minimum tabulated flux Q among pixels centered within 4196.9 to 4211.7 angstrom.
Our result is 1.257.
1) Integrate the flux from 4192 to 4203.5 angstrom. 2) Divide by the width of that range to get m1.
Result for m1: 1.31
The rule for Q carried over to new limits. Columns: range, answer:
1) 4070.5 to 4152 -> 1.165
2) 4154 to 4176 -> 1.177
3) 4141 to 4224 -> 1.153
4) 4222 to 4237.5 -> 1.251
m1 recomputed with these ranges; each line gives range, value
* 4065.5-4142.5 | 1.27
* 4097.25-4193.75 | 1.27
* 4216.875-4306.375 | 1.3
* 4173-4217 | 1.28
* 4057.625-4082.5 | 1.25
